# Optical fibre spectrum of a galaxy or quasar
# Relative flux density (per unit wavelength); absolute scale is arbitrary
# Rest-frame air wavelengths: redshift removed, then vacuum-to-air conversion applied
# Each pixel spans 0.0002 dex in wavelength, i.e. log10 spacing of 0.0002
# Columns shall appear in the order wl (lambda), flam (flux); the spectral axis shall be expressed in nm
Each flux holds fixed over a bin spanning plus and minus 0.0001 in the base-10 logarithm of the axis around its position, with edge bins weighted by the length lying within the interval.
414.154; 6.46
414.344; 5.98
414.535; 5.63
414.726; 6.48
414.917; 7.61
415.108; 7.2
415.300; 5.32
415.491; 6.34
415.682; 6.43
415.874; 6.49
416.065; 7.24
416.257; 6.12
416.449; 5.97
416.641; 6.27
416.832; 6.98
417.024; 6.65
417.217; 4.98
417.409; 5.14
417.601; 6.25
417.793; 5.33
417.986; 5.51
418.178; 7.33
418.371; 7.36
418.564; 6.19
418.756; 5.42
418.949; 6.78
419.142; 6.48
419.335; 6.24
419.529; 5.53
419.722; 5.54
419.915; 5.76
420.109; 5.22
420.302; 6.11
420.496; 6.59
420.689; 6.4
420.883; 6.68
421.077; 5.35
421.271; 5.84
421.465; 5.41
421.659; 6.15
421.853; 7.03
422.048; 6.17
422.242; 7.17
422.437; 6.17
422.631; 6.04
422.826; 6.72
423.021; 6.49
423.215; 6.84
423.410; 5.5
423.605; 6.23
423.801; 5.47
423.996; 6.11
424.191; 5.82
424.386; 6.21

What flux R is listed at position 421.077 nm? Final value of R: 5.35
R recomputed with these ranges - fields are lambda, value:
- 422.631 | 6.04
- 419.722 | 5.54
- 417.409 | 5.14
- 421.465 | 5.41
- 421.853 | 7.03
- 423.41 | 5.5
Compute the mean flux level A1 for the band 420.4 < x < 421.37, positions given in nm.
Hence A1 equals 6.17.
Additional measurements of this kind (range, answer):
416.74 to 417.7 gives 5.99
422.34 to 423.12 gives 6.36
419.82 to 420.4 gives 5.69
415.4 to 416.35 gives 6.53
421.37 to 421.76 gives 5.8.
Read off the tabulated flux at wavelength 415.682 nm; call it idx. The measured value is 6.43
